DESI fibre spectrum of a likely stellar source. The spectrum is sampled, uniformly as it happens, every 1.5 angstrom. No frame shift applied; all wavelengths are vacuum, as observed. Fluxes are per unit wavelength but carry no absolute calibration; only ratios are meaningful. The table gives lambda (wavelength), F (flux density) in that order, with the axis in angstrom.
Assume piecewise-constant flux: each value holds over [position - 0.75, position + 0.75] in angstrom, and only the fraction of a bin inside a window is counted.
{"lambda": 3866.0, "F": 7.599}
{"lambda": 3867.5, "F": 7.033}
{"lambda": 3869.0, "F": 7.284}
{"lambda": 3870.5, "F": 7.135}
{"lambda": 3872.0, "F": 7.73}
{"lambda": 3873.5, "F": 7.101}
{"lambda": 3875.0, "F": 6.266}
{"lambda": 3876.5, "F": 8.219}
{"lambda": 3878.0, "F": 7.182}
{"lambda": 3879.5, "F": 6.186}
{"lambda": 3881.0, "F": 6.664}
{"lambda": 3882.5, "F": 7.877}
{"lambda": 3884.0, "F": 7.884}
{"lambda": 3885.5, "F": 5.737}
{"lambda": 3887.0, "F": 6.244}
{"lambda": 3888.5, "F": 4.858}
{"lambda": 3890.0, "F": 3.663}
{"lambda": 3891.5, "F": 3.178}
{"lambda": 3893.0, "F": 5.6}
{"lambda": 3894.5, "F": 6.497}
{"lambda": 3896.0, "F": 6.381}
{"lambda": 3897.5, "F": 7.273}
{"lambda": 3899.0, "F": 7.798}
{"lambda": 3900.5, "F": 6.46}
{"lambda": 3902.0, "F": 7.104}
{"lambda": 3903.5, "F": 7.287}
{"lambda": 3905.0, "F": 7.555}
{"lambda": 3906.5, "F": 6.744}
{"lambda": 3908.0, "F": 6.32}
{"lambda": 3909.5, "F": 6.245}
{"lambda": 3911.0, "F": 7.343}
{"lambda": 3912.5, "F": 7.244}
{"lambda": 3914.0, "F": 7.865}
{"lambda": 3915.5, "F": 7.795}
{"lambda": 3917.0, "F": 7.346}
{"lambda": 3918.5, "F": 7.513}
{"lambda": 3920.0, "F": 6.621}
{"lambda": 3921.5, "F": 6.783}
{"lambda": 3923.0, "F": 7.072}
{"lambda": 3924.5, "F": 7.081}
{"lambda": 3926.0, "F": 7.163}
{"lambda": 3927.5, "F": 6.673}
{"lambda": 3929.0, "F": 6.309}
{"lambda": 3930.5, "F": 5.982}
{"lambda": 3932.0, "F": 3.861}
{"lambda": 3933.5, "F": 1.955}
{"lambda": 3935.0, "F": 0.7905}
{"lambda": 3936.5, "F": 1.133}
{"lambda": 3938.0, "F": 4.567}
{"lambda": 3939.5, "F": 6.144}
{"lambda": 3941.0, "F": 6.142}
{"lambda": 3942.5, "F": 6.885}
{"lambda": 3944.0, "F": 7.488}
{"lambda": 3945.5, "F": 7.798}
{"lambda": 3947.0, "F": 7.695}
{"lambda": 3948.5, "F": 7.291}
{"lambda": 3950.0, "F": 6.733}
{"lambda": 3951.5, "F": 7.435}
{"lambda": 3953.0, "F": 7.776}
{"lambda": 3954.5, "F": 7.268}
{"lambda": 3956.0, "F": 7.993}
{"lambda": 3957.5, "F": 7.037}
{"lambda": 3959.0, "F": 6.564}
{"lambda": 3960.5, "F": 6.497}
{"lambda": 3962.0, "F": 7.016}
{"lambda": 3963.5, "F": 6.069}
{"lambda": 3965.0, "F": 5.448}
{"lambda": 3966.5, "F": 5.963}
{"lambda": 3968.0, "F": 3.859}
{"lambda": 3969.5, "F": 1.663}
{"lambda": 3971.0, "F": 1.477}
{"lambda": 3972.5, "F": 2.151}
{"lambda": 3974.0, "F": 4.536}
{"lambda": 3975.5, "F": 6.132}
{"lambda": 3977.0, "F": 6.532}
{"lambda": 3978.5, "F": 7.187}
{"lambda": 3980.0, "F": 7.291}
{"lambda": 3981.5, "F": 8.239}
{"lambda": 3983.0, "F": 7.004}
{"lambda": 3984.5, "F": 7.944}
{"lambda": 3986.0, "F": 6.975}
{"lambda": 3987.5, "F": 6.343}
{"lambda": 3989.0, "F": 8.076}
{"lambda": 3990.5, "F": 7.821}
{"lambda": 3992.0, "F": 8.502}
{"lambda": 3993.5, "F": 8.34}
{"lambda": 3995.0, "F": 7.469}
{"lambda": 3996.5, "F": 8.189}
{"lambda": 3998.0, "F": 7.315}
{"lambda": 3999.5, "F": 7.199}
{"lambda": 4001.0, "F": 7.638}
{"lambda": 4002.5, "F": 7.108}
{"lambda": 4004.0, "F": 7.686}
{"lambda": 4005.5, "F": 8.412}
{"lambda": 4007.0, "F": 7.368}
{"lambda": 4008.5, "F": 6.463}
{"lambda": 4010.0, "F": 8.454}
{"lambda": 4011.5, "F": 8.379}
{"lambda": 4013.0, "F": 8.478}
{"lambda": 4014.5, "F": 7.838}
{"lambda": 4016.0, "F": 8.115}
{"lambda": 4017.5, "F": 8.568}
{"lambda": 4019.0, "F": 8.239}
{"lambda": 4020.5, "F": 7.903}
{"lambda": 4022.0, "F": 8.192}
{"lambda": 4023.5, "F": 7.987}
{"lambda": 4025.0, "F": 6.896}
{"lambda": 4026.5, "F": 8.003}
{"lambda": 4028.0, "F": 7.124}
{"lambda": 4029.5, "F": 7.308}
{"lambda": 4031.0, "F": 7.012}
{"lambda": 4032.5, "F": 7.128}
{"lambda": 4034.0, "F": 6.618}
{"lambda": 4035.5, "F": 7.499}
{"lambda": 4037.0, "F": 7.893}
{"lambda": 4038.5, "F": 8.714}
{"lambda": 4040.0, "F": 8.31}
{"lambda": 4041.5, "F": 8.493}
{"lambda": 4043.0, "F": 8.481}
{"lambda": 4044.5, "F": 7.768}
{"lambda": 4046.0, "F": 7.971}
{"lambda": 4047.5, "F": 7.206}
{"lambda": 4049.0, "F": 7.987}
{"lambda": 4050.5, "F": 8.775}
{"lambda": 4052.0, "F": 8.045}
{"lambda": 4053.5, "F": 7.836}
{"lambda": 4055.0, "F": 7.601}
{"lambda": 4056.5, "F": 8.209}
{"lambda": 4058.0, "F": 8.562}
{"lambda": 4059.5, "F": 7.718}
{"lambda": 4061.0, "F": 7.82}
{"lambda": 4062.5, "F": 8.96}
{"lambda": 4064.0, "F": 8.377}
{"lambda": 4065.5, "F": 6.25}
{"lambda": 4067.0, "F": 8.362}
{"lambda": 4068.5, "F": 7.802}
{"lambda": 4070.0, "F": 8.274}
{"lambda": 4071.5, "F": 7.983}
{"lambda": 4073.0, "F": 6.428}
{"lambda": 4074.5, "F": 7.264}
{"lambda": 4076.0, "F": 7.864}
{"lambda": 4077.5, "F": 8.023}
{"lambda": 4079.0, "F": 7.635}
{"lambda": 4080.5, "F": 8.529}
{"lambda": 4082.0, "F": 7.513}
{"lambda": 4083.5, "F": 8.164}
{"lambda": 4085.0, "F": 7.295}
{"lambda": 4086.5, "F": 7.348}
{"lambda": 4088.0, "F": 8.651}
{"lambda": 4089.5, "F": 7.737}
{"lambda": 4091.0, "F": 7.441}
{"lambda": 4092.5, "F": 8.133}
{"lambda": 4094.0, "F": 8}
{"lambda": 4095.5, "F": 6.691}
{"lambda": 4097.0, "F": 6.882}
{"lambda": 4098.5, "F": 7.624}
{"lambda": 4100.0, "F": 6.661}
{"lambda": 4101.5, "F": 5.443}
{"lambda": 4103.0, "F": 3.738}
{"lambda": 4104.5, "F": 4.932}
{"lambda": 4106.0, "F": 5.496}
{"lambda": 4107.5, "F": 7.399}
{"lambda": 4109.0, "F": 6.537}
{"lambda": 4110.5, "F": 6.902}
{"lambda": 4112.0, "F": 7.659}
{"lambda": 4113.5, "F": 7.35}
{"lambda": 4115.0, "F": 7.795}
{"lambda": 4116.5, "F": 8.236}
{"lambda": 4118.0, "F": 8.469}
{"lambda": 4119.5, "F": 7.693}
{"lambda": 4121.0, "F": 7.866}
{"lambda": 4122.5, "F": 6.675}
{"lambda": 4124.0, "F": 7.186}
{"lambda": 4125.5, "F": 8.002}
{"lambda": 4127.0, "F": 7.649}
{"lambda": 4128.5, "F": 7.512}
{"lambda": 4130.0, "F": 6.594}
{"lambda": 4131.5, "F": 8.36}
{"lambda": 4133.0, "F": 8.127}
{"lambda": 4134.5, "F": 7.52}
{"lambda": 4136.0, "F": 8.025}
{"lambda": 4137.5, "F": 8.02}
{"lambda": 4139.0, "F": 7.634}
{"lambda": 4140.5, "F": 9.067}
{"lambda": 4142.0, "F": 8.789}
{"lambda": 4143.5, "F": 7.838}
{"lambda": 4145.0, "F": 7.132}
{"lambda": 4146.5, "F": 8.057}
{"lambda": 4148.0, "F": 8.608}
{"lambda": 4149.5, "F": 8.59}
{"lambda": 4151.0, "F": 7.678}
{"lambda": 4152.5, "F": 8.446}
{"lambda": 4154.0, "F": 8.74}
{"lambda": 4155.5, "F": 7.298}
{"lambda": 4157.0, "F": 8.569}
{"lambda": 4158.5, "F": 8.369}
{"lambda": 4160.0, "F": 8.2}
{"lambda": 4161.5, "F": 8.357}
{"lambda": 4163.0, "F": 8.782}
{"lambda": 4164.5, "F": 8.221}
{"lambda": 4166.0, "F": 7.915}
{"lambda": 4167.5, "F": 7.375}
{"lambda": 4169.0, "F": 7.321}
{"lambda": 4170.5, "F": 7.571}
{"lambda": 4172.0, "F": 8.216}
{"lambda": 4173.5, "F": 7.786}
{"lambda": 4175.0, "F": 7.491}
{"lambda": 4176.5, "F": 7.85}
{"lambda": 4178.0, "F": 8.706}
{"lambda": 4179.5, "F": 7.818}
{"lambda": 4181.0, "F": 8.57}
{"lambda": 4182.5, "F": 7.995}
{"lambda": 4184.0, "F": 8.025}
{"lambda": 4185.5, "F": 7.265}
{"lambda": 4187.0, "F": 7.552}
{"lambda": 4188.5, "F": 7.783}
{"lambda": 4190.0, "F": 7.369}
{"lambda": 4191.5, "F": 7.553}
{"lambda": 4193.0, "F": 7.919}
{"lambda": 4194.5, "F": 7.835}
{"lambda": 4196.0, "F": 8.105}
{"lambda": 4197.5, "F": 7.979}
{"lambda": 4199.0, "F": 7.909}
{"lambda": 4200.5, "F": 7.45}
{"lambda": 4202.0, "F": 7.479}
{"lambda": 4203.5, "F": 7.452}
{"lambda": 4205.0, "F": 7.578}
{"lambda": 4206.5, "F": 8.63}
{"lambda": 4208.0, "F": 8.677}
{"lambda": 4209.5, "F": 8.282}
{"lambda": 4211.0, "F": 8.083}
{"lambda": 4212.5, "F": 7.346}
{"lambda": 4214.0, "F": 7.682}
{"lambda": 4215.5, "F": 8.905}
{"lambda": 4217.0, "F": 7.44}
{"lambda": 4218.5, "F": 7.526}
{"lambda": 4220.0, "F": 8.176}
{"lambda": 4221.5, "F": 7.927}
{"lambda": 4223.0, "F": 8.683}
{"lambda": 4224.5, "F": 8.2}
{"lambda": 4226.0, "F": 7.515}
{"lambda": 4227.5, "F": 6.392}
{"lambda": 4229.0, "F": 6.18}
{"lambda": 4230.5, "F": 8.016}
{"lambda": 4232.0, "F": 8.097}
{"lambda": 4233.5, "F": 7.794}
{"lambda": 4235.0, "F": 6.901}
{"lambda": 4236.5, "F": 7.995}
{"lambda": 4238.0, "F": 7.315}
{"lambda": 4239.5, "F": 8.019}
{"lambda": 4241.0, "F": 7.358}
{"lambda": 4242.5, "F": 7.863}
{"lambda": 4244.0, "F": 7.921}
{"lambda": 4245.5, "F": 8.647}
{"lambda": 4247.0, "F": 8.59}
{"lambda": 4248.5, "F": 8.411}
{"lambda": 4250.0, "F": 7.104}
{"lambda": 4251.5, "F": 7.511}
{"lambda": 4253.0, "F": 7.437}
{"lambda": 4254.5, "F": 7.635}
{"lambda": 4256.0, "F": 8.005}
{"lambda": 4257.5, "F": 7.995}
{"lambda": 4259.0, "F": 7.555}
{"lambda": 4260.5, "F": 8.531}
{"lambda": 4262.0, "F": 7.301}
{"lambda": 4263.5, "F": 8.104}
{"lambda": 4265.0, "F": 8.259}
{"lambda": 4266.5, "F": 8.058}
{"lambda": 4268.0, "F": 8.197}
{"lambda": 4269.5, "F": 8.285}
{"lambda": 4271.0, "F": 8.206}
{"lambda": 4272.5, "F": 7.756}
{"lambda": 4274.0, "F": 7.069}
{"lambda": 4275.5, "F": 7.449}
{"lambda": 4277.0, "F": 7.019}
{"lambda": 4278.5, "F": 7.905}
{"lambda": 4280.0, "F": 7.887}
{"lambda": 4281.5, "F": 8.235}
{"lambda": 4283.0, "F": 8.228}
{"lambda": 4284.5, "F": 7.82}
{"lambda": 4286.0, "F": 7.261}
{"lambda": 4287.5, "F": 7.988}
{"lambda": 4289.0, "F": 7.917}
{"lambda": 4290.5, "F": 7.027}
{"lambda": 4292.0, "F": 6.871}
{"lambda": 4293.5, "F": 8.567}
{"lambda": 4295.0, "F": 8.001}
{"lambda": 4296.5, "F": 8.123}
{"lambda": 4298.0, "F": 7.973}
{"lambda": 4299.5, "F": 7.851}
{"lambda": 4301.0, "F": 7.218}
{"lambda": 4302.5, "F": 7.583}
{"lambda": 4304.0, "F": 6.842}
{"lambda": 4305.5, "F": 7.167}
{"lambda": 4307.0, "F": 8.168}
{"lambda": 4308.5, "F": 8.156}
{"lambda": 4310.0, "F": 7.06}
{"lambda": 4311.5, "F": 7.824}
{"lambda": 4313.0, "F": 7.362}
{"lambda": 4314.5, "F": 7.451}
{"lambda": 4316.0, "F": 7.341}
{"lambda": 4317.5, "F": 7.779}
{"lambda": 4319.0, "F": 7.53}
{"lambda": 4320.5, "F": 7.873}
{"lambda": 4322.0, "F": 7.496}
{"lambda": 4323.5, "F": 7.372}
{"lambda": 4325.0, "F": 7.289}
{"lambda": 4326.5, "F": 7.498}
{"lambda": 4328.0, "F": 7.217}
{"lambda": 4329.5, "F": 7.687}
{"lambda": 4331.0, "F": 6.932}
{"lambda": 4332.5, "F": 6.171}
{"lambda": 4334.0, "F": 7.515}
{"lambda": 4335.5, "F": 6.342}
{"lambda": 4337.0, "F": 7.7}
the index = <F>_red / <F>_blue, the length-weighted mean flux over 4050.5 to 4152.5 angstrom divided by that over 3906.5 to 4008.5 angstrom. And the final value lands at 1.2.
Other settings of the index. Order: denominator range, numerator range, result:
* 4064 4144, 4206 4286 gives 1.05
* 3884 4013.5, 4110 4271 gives 1.21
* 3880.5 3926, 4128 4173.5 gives 1.20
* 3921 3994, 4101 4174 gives 1.25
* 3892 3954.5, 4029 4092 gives 1.22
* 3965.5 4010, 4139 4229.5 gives 1.20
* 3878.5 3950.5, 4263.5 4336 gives 1.21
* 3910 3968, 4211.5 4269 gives 1.23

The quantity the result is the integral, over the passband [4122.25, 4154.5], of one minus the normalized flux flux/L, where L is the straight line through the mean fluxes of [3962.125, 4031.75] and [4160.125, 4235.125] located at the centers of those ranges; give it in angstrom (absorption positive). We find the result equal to -1.5 angstrom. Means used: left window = 6.98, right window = 7.84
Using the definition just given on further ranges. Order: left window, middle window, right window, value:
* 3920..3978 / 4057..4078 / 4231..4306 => -4.37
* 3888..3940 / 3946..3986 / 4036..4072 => 3.23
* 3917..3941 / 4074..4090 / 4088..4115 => -2.80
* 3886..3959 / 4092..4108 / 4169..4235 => 1.89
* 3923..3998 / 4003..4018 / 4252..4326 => -3.56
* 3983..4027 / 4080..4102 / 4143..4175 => 1.21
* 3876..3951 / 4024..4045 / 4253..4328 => -2.78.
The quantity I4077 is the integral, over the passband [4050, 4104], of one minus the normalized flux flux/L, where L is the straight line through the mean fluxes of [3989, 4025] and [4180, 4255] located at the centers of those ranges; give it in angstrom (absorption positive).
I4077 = 1.9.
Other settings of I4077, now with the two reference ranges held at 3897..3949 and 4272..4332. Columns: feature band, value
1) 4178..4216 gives -3.4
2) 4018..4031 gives -1.9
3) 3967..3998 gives 1.2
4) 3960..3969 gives 1.1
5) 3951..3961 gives -1.2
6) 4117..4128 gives -1.0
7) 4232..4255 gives -1.2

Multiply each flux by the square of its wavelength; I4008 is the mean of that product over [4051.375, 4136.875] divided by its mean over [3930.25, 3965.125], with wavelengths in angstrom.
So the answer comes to 1.34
